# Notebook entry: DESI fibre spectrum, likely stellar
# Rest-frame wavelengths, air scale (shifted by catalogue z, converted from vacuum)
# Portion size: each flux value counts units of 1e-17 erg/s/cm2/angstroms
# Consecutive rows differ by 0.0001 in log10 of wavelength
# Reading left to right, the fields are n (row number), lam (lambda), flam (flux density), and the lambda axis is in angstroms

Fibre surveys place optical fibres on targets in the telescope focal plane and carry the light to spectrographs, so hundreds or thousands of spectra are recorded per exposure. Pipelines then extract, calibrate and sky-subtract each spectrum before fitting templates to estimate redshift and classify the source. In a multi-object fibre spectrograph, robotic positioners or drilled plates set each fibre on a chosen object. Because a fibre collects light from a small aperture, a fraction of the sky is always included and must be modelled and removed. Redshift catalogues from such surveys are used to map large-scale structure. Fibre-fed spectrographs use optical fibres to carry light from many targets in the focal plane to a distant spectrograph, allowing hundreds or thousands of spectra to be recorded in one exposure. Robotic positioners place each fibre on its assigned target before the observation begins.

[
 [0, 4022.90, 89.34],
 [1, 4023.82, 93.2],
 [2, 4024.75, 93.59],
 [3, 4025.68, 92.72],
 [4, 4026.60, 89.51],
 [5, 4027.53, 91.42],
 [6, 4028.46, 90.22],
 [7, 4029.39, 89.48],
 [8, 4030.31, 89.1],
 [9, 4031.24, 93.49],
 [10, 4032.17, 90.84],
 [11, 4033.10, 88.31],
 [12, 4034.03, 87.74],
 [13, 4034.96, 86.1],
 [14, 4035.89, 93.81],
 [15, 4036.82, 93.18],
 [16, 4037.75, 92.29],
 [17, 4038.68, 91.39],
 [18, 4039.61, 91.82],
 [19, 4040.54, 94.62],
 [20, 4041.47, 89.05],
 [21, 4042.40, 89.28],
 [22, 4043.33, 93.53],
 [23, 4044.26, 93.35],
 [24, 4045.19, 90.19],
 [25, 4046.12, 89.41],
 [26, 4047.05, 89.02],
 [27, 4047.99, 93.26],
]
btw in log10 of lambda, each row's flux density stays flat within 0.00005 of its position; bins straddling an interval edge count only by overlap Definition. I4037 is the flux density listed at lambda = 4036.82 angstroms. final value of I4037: 93.18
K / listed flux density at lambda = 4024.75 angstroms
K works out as 93.59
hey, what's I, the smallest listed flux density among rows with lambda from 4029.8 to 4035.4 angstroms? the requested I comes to 86.1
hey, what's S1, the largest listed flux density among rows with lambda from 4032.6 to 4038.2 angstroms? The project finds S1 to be 93.81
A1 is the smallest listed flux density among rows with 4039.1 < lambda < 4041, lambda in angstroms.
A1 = 91.82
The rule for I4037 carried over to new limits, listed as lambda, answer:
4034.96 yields 86.1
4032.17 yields 90.84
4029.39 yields 89.48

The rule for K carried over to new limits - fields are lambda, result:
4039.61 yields 91.82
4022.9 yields 89.34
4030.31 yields 89.1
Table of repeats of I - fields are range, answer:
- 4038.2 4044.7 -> 89.05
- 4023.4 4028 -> 89.51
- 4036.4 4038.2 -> 92.29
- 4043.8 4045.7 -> 90.19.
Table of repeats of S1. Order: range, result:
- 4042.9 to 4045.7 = 93.53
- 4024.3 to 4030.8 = 93.59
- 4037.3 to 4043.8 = 94.62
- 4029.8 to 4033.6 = 93.49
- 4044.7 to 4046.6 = 90.19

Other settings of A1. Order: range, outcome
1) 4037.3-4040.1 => 91.39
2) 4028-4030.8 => 89.1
